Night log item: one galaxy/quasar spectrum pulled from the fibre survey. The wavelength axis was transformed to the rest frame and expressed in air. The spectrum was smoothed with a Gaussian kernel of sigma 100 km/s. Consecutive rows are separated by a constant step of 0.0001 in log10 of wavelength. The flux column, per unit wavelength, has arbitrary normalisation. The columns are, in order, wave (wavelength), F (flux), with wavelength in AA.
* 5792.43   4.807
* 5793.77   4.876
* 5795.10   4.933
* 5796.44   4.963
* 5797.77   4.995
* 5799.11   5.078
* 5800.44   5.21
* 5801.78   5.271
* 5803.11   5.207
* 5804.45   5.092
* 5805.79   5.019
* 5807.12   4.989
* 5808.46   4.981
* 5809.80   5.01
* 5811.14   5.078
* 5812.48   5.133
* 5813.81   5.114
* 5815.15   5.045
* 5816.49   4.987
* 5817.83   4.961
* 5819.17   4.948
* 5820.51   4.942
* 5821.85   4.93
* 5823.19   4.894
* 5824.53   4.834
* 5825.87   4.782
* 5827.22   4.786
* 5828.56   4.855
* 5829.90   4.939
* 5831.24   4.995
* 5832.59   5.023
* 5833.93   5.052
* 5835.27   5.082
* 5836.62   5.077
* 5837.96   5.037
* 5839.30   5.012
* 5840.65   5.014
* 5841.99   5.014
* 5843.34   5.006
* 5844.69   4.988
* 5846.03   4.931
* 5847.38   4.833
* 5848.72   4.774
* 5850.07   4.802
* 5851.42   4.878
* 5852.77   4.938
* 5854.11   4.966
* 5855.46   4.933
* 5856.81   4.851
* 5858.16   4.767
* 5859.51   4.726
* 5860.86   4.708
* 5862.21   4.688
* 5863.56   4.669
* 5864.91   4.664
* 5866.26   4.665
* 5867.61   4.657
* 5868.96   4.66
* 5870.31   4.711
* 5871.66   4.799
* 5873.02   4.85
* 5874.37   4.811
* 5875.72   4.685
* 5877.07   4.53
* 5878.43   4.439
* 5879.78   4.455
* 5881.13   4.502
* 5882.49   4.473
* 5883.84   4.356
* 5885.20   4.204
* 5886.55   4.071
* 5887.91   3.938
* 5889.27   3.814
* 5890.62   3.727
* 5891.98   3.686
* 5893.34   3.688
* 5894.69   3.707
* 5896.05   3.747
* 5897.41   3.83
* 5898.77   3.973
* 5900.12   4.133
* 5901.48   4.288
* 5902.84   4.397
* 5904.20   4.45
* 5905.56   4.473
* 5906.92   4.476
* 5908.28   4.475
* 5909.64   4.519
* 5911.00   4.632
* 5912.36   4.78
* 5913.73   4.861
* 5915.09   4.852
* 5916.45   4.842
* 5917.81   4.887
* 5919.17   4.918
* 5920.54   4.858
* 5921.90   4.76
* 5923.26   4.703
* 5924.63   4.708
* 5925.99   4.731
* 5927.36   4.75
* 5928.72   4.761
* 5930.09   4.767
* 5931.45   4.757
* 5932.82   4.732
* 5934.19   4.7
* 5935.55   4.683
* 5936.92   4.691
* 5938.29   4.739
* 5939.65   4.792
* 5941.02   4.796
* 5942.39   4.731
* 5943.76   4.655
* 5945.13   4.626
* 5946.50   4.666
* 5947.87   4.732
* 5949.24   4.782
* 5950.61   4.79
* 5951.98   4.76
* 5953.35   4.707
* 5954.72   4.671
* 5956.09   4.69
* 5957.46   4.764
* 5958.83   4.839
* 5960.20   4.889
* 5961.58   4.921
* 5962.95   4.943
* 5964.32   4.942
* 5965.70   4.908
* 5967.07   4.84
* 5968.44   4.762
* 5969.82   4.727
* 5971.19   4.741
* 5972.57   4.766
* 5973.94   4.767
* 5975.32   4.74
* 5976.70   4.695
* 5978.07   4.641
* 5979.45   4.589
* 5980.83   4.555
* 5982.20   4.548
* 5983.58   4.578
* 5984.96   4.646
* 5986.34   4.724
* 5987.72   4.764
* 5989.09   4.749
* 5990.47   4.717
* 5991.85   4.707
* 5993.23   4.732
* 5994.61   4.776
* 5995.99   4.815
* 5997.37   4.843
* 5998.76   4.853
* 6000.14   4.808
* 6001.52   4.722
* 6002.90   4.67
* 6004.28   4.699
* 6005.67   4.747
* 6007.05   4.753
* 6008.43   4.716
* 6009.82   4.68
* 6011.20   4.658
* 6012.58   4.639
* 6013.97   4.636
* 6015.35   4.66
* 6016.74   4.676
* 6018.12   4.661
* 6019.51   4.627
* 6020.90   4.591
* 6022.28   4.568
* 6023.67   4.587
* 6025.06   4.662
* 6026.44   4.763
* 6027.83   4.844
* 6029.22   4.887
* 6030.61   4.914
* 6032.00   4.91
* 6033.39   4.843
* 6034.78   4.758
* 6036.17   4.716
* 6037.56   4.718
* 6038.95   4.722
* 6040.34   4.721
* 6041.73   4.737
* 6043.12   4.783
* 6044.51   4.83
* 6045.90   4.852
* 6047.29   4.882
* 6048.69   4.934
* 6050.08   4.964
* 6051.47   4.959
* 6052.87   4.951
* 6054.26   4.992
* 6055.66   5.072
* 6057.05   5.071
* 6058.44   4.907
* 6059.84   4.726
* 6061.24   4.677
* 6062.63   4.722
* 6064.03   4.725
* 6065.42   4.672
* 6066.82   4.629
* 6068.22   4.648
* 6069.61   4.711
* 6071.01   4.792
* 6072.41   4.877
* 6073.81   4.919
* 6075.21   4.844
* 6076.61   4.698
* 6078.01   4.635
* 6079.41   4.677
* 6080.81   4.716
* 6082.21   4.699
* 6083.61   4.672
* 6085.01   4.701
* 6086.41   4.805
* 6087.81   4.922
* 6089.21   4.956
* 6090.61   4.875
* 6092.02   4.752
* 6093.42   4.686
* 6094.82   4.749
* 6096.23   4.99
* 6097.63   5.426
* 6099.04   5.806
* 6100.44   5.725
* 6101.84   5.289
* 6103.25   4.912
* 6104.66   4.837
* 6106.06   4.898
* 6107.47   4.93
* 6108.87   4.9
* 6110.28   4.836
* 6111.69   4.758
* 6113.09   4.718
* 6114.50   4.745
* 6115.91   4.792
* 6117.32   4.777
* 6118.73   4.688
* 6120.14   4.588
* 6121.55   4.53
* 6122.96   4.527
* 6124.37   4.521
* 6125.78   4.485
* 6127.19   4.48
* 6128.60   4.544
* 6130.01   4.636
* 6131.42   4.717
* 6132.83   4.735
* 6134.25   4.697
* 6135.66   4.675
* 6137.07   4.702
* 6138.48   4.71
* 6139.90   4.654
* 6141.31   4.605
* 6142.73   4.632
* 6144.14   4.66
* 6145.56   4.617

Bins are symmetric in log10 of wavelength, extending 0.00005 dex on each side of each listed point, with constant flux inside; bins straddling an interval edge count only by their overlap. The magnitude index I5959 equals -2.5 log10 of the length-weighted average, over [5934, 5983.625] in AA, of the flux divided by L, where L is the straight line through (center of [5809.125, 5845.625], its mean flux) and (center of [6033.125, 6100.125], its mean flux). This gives 0.04 mag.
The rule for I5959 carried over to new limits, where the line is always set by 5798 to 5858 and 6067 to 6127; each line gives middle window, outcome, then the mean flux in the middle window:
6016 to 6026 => 0.06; 4.63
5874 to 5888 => 0.12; 4.42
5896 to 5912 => 0.15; 4.32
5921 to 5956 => 0.04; 4.73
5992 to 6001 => 0.02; 4.79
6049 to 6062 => -0.02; 4.92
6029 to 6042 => 0.02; 4.79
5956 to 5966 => 0.01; 4.87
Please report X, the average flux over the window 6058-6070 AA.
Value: 4.71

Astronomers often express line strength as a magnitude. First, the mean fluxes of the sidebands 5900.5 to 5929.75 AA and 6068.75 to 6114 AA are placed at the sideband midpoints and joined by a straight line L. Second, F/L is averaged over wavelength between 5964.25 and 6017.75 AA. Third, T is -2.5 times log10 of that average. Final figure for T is 0.01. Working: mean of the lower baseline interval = 4.67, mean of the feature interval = 4.72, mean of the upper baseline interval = 4.9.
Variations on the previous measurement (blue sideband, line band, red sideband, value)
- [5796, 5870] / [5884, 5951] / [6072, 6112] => 0.10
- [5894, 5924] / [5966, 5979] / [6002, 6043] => -0.03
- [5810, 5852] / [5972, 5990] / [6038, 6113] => 0.05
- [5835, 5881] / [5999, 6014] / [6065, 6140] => 0.02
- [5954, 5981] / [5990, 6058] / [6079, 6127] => 0.01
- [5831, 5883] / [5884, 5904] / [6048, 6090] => 0.21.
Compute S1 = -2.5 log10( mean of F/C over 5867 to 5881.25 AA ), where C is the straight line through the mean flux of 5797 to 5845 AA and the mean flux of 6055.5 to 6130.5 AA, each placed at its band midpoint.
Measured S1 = 0.07 mag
